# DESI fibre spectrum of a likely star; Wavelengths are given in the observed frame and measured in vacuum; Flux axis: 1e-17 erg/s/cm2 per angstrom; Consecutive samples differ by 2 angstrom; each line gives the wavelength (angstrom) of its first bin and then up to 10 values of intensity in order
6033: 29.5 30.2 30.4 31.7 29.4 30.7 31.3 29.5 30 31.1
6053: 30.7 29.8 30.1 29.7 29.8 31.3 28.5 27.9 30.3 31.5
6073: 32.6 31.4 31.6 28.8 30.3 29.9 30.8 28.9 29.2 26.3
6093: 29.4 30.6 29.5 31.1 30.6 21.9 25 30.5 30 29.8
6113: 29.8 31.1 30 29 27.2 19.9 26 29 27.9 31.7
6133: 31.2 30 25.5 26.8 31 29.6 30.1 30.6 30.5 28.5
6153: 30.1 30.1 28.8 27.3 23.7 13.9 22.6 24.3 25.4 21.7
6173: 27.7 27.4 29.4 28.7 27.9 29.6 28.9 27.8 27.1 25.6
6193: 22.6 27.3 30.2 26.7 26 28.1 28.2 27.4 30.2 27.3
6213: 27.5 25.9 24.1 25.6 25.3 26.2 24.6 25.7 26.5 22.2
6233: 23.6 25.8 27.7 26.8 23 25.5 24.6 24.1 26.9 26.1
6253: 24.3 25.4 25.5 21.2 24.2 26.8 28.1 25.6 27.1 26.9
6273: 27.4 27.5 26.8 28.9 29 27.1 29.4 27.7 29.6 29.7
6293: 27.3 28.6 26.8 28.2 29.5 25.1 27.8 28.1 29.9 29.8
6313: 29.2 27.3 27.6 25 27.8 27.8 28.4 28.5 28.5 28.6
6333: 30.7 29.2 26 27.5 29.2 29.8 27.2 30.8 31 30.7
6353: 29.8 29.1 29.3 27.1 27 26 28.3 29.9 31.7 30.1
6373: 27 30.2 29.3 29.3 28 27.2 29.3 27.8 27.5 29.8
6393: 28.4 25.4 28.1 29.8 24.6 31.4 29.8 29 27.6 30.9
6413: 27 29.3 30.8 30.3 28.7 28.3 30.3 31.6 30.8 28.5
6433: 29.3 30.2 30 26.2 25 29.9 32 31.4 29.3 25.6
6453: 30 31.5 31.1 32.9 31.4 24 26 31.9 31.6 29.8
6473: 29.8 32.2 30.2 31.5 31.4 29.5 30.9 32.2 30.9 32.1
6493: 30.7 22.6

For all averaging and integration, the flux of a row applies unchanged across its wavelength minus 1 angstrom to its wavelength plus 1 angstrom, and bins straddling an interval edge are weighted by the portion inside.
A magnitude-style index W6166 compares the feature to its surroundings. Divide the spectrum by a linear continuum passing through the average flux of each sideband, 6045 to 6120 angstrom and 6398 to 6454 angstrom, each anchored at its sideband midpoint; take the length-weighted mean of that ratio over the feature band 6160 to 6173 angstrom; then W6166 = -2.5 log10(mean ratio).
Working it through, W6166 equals 0.30 mag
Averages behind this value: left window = 29.7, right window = 29.2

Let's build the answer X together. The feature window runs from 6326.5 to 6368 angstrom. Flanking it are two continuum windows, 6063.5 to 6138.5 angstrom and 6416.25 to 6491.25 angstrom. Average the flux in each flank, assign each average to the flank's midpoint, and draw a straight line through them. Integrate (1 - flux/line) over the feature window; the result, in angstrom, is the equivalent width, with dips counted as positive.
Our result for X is 1.3 angstrom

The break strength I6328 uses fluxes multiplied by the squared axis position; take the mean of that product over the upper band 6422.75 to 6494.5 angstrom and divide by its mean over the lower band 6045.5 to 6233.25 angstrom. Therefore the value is 1.18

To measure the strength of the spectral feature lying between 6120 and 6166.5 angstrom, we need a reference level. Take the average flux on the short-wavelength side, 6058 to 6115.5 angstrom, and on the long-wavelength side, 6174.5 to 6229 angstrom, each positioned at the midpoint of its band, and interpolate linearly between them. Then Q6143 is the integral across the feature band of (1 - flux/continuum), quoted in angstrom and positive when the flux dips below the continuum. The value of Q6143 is 1.5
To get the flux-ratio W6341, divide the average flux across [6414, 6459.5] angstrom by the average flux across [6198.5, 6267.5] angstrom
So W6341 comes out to 1.2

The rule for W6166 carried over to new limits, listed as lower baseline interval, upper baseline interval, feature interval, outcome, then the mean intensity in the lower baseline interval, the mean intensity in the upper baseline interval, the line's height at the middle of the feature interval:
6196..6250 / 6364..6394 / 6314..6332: 0.01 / 26.1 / 28.9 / 27.9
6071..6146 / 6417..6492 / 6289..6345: 0.05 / 29.1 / 30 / 29.6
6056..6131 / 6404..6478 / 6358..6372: 0.03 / 29.1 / 29.6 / 29.5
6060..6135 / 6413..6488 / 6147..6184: 0.10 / 29.2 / 29.8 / 29.3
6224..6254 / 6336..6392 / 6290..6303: -0.05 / 25.2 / 28.8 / 26.8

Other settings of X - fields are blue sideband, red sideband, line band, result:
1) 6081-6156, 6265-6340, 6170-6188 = 0.6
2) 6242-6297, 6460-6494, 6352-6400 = 0.0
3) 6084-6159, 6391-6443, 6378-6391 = 0.3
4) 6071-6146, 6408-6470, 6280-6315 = 1.1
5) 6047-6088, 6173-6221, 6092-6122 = 0.3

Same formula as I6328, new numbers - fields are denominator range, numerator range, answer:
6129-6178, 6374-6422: 1.13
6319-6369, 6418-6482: 1.07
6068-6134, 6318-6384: 1.06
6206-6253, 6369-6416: 1.17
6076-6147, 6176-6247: 0.95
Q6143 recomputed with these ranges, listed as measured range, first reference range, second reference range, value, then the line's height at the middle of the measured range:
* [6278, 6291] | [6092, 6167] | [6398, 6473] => 0.0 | 28.7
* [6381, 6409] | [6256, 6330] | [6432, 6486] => 0.6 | 28.9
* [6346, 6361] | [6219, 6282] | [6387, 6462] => -0.9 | 27.8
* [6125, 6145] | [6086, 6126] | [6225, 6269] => -1.0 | 27.7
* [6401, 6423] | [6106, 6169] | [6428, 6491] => 0.3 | 29.6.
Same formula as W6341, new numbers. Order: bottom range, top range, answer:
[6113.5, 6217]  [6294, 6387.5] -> 1.04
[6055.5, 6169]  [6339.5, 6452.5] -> 1.01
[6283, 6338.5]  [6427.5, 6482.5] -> 1.06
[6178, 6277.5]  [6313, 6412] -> 1.09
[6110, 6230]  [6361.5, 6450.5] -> 1.06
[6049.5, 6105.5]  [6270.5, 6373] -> 0.96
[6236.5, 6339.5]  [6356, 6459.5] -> 1.07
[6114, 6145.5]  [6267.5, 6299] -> 0.98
